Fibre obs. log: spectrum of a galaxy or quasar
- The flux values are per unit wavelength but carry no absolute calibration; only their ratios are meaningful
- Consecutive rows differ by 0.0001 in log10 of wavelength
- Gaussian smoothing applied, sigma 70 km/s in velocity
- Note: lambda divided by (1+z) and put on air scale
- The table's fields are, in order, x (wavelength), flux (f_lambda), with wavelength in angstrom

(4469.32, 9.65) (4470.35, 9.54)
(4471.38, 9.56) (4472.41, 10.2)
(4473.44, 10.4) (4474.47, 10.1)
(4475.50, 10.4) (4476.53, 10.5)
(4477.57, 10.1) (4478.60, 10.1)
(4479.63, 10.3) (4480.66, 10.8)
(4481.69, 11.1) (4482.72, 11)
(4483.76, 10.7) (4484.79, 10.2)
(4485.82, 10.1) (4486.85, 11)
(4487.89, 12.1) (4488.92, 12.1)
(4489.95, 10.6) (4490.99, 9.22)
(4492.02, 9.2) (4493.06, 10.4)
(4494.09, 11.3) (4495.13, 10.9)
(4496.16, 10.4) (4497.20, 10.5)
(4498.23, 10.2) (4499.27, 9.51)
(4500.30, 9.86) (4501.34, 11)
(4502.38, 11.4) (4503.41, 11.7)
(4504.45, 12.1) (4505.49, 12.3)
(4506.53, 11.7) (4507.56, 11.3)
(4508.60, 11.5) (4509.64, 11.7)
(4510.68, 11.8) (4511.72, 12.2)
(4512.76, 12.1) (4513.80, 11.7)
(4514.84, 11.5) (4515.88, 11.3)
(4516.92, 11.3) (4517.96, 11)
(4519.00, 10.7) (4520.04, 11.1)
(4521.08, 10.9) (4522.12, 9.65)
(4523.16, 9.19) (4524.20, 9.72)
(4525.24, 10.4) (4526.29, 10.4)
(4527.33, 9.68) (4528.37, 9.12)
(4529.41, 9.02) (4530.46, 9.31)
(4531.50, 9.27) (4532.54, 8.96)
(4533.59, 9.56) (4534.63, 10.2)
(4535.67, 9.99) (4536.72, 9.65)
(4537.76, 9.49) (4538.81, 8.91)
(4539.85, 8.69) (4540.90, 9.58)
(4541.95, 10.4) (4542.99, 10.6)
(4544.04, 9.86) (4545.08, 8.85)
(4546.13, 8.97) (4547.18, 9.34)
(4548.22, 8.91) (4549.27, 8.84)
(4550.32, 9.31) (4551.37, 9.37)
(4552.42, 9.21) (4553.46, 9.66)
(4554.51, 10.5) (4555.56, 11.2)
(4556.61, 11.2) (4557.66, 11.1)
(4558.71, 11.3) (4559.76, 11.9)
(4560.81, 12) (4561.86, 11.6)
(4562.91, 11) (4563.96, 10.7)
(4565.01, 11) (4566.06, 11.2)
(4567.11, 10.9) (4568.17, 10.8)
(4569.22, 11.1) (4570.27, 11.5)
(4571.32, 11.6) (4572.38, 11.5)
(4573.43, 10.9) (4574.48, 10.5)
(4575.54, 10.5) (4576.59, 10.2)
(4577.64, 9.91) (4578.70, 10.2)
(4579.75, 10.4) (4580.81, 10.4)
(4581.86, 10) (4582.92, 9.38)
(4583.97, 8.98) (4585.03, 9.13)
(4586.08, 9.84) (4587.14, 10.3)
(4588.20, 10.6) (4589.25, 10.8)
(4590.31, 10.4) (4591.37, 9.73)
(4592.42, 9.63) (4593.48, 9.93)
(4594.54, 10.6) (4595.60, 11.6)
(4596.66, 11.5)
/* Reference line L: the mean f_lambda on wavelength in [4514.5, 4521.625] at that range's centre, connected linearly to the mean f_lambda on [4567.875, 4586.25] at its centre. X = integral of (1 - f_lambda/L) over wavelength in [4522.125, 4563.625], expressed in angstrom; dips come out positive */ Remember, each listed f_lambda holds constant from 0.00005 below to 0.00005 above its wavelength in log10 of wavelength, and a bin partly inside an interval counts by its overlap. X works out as 3.4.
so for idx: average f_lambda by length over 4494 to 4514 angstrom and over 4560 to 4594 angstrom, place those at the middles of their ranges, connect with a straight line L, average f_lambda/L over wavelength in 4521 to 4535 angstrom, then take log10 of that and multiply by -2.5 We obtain 0.146 mag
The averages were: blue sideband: 11.2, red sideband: 10.5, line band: 9.63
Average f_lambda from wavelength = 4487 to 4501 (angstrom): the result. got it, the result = 10.5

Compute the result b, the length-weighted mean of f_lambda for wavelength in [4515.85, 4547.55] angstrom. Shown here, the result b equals 9.82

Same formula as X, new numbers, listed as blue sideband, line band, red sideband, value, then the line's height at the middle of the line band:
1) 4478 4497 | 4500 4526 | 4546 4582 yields -1.4 angstrom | 10.6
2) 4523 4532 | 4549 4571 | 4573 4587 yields -2.0 angstrom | 9.86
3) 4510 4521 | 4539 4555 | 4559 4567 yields 2.7 angstrom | 11.4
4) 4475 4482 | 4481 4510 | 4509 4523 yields -0.2 angstrom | 10.8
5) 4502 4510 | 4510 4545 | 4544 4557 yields 1.7 angstrom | 10.7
